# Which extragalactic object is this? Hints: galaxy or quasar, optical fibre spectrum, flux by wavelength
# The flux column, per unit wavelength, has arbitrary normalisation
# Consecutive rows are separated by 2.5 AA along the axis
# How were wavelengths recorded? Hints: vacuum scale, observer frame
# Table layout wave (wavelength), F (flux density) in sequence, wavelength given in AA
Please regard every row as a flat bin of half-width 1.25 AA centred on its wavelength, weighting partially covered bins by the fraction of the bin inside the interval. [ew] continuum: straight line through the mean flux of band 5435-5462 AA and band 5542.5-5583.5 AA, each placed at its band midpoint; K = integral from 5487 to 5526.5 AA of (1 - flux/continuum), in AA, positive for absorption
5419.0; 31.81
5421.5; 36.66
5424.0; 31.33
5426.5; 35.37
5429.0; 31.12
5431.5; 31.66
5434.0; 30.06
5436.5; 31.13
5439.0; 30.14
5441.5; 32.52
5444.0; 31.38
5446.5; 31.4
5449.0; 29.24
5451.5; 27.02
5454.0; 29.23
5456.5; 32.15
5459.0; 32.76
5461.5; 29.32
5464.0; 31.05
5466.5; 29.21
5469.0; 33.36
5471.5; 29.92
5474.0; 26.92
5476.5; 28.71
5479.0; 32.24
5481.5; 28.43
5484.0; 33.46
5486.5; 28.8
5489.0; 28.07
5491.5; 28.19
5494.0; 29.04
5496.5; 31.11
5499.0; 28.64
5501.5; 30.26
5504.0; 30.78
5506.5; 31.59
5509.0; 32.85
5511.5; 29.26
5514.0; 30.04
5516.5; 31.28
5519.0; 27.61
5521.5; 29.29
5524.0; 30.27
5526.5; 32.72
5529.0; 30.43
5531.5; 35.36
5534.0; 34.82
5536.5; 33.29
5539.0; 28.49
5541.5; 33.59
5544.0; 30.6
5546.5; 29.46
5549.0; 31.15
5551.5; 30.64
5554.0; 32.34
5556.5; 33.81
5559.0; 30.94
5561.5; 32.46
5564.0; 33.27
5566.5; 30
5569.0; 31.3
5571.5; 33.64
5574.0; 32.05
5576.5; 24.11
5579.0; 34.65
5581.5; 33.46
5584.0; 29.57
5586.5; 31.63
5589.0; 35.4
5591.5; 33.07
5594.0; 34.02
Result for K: 1.39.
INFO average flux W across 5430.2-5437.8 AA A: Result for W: 30.9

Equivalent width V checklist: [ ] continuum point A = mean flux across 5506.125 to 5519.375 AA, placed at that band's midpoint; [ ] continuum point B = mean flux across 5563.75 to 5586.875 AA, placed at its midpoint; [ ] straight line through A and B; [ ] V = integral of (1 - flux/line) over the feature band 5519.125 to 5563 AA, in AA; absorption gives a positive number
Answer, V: -1.1 AA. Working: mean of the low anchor 30.5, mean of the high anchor 31.3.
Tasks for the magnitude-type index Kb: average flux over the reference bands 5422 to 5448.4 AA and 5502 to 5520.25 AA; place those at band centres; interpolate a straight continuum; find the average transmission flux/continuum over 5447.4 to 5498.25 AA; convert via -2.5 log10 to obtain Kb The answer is 0.042 mag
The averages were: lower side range 31.7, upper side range 30.5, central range 29.9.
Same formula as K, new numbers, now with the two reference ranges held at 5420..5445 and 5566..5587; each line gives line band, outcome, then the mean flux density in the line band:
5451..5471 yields 0.8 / 30.6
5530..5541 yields -0.5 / 33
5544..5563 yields -0.1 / 31.5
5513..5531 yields 0.6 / 30.5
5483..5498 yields 1.0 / 29.7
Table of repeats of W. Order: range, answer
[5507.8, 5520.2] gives 30.2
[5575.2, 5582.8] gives 30.7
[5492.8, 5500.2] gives 29.6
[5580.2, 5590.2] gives 32.5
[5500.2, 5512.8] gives 30.9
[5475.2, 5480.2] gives 30.4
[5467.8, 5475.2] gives 30.1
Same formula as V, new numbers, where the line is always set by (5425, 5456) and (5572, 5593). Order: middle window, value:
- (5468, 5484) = 0.50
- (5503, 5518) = 0.21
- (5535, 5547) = 0.11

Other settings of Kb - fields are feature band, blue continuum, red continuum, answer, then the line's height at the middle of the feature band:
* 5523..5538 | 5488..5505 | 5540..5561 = -0.07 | 30.8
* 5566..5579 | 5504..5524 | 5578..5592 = 0.06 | 32.5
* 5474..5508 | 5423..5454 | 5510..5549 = 0.04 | 31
